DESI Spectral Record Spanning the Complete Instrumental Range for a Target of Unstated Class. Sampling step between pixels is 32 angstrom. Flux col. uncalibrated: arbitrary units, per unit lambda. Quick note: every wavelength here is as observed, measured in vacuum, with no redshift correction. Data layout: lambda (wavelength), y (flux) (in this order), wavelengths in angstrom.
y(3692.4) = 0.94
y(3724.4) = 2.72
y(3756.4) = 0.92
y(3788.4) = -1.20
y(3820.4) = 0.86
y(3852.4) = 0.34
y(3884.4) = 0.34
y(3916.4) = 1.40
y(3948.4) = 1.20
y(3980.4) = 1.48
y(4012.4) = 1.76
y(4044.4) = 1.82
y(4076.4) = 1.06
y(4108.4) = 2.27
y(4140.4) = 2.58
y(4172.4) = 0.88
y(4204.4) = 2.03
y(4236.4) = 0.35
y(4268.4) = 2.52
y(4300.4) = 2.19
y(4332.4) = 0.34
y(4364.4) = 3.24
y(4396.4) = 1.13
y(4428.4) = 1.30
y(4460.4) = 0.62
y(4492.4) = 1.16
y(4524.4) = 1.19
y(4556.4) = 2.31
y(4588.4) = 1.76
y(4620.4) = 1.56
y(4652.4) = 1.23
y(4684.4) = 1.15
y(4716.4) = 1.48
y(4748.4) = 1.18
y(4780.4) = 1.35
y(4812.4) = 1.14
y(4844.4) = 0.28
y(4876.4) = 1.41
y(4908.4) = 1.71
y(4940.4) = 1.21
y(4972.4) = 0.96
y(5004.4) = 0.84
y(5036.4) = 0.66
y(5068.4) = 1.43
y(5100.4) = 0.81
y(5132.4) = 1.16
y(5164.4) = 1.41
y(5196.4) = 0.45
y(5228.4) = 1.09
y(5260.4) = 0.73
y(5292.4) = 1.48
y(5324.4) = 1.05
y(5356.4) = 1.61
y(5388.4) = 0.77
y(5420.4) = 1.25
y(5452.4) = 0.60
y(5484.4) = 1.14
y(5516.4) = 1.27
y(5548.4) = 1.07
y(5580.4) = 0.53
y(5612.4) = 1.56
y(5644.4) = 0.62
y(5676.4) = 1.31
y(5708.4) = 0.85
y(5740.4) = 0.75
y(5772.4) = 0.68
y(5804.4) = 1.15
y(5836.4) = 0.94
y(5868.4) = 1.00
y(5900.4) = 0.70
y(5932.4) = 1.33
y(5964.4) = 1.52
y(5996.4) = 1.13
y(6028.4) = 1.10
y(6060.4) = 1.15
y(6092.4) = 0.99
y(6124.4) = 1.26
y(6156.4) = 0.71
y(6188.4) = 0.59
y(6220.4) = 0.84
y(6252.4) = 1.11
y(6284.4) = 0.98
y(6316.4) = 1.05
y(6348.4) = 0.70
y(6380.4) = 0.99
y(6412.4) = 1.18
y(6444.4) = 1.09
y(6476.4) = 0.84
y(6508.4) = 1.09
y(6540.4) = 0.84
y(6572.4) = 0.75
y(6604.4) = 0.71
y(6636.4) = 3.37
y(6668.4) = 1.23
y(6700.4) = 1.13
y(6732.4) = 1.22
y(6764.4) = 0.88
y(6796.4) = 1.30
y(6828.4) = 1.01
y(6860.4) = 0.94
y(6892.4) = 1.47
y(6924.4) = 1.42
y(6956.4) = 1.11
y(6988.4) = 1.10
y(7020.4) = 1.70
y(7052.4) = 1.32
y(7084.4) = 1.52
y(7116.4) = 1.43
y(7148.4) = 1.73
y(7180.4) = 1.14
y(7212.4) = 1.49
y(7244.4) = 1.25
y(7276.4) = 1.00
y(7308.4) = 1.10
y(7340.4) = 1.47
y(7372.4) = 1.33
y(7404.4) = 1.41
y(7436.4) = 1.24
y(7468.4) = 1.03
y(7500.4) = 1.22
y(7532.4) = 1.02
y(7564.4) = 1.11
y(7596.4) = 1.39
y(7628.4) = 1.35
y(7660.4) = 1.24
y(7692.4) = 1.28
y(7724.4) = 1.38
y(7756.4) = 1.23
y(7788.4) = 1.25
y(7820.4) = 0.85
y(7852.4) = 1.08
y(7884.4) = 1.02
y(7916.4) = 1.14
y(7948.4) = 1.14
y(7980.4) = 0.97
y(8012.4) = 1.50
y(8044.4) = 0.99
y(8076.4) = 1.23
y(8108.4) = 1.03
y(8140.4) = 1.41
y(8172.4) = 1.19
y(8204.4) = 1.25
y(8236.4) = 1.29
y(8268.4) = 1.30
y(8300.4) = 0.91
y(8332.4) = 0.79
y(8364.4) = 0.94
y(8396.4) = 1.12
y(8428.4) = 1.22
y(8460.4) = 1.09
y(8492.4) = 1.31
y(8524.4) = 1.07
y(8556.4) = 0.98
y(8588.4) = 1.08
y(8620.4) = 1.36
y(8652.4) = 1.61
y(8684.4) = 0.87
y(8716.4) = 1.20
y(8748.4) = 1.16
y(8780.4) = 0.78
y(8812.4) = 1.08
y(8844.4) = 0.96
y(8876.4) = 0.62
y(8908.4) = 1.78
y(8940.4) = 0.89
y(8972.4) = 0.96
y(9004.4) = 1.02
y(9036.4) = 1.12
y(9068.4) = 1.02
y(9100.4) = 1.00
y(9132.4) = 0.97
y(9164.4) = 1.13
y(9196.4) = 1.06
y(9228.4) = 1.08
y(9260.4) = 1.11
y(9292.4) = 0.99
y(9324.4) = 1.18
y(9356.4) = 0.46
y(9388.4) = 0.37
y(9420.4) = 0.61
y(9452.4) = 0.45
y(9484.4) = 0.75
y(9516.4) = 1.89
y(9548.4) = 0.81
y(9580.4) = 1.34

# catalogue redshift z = 0.78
